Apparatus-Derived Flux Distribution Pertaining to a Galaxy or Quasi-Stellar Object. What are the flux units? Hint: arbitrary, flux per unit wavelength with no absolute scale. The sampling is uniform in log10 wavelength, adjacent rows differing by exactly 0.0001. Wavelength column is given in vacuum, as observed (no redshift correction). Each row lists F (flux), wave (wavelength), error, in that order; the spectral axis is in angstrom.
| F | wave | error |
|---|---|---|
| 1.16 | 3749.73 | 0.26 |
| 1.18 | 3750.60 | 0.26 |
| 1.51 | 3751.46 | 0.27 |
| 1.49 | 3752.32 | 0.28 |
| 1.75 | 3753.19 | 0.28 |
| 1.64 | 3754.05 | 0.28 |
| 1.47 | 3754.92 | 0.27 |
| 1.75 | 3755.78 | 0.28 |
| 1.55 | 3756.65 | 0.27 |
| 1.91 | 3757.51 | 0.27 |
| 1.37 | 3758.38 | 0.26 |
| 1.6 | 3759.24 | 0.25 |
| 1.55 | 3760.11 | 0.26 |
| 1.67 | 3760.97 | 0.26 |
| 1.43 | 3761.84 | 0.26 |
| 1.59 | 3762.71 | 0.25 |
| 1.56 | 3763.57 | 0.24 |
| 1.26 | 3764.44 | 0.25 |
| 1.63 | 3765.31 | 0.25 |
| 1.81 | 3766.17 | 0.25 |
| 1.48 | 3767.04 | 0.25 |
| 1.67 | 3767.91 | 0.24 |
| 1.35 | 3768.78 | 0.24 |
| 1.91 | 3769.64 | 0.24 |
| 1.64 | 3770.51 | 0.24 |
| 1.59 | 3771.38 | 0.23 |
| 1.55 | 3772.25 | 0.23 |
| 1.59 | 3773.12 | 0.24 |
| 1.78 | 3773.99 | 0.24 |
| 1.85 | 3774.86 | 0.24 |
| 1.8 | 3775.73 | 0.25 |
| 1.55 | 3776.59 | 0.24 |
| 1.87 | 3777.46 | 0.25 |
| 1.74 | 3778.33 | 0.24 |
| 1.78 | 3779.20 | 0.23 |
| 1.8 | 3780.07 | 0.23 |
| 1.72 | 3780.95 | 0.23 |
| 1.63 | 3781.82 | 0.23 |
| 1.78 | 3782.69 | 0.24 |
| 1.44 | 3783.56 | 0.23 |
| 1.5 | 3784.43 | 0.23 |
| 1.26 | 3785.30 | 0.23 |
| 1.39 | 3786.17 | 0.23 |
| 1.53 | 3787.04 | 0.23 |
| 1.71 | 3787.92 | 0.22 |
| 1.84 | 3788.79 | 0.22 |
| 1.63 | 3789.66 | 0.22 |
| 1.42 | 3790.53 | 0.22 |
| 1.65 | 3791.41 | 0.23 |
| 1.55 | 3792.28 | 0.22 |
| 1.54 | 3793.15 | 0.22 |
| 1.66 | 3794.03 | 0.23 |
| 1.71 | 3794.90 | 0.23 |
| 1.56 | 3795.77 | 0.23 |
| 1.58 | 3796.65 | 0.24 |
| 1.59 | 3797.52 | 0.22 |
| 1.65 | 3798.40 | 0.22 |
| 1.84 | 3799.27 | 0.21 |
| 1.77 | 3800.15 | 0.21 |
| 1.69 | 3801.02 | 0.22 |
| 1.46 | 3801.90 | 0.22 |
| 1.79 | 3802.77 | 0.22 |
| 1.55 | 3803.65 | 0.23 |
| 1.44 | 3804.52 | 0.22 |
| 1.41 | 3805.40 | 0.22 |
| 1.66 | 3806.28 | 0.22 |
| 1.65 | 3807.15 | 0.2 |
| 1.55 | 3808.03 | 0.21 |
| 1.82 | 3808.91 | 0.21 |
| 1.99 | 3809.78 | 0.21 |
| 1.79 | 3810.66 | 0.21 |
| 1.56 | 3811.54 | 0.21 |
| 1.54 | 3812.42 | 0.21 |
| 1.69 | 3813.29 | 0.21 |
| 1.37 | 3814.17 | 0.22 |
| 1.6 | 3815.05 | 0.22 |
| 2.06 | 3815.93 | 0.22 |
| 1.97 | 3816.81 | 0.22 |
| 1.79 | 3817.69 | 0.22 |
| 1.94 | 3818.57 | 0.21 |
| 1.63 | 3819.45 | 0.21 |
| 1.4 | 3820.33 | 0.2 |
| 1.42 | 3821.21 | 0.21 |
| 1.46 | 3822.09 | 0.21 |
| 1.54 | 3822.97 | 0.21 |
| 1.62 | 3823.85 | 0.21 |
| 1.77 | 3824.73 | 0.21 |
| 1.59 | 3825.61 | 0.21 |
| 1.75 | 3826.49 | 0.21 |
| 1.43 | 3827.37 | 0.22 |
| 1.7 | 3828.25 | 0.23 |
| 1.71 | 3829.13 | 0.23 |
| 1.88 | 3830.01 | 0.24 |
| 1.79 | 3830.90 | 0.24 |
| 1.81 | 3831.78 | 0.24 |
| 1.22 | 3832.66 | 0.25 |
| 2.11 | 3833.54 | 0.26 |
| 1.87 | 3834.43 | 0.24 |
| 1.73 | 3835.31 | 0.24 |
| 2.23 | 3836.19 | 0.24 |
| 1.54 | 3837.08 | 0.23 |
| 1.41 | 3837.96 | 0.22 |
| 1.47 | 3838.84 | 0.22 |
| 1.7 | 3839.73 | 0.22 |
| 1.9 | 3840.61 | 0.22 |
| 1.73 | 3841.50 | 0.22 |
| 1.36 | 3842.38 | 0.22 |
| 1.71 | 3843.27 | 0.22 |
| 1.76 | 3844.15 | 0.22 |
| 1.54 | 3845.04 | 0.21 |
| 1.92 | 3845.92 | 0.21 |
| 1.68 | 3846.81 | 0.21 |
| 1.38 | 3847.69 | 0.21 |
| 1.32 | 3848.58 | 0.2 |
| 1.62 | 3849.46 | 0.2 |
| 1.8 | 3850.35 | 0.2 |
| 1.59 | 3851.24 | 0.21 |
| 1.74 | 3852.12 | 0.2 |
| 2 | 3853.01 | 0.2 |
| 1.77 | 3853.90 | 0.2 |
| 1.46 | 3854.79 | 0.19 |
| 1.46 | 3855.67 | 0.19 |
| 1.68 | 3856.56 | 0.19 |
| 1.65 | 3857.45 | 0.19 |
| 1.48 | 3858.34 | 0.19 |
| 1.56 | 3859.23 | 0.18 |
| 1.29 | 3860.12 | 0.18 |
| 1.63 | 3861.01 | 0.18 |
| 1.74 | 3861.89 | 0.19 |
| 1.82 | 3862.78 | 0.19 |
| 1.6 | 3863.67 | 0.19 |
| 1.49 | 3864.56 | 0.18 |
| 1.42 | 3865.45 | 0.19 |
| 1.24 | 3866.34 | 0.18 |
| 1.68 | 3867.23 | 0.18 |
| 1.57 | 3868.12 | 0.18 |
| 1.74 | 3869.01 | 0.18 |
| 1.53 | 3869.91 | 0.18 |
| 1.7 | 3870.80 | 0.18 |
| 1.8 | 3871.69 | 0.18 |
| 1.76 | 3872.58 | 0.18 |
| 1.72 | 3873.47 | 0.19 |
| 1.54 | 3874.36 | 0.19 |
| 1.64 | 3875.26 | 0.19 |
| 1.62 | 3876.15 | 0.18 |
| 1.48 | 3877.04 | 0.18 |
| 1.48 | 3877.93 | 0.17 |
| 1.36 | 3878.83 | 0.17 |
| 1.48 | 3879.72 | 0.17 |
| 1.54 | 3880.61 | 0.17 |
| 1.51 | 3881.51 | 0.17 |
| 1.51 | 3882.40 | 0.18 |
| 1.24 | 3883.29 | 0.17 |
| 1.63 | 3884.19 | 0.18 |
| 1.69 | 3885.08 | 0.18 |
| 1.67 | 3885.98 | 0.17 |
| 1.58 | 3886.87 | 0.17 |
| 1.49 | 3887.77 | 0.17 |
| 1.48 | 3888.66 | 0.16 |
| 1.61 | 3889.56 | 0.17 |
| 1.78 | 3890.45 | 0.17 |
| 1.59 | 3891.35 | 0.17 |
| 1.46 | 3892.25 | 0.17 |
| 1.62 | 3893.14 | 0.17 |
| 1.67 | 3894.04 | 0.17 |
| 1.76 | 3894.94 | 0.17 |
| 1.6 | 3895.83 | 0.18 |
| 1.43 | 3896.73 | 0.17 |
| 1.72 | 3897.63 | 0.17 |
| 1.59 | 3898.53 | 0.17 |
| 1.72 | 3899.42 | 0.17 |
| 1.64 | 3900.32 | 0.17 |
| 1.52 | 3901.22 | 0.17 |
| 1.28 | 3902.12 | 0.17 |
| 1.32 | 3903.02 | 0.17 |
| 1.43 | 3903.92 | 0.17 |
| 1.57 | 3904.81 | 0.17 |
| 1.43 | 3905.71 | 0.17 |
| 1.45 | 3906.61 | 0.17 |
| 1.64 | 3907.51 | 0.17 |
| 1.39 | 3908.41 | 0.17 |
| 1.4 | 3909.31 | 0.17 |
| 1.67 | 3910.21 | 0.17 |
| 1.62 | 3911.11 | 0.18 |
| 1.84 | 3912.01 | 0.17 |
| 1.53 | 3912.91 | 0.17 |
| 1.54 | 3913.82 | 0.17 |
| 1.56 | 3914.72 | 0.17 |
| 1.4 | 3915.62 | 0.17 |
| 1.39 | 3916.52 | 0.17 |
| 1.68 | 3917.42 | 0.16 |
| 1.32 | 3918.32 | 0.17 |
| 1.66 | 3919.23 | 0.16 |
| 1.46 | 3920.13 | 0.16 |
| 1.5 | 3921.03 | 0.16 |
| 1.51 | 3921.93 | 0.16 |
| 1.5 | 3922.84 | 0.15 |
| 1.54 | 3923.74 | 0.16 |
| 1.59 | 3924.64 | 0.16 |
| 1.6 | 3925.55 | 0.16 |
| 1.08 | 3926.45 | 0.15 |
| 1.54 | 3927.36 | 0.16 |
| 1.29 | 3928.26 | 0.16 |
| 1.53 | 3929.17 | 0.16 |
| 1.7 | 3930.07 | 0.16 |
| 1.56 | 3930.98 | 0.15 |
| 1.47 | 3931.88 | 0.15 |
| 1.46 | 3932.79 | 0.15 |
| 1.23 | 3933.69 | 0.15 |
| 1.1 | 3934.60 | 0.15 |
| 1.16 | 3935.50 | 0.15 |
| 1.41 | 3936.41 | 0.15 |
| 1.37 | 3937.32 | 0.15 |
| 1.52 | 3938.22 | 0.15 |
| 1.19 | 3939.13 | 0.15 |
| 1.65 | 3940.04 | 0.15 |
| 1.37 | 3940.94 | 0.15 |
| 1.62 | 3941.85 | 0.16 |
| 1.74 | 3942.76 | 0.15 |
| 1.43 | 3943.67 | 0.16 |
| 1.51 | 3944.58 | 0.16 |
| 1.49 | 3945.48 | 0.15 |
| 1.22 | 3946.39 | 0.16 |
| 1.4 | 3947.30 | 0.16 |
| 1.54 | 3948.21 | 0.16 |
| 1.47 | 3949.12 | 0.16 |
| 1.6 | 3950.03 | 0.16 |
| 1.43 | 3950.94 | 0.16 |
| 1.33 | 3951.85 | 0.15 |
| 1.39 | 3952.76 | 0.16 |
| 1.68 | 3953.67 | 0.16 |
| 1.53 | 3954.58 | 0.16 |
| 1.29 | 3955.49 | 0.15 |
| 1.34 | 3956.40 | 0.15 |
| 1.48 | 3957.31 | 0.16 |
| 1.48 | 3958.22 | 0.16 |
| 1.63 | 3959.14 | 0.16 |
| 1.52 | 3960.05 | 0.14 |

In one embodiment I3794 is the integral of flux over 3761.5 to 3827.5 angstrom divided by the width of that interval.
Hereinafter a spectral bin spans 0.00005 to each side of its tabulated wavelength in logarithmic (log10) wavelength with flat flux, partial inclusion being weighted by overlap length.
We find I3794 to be 1.63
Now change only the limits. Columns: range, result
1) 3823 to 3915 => 1.61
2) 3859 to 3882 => 1.57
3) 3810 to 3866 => 1.65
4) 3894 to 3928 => 1.53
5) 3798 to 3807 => 1.63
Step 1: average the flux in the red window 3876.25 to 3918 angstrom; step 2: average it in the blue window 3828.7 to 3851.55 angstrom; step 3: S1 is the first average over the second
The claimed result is 0.92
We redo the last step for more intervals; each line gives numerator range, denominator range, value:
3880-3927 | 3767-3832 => 0.93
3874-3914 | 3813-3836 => 0.92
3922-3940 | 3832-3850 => 0.85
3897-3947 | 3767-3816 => 0.91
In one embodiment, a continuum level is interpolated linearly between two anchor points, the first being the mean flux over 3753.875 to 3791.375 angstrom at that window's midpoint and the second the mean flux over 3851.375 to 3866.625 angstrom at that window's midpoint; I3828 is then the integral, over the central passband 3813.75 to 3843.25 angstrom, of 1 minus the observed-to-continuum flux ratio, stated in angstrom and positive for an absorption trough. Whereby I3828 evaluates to -1.5 angstrom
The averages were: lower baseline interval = 1.62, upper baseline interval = 1.59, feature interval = 1.68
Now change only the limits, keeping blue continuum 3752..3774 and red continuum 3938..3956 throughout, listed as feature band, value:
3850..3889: -1.66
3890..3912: -0.87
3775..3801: -1.02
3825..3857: -2.80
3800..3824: -1.31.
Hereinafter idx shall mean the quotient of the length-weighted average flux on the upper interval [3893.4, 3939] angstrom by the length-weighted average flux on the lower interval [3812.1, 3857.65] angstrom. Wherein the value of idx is 0.90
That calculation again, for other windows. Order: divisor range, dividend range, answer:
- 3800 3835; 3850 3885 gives 0.95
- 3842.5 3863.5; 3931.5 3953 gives 0.87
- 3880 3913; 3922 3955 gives 0.93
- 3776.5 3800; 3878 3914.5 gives 0.95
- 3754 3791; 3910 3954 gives 0.91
